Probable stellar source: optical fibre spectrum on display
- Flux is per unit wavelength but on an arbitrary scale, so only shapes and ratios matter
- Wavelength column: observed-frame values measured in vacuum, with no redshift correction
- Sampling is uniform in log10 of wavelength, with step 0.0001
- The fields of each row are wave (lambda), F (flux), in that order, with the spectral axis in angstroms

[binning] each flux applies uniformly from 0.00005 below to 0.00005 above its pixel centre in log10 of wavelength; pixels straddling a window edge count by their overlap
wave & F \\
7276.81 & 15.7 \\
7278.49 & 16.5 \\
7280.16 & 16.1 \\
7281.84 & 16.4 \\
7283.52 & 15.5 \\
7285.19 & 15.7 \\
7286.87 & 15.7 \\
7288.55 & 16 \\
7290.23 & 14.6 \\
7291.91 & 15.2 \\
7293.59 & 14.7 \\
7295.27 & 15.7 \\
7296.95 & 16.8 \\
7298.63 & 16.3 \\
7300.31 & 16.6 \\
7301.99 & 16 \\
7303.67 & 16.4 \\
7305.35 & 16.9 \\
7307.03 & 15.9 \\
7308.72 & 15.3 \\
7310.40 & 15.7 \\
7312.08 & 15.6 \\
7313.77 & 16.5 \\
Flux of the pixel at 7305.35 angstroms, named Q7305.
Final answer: 16.9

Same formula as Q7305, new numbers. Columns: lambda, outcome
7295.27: 15.7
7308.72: 15.3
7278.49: 16.5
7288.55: 16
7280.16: 16.1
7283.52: 15.5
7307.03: 15.9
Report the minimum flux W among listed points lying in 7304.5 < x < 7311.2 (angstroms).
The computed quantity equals 15.3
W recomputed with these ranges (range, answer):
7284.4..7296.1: 14.6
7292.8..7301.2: 14.7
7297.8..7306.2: 16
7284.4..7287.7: 15.7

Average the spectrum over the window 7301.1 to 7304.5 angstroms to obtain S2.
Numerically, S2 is 16.2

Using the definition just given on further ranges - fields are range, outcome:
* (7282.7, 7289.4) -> 15.7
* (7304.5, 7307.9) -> 16.4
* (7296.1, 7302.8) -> 16.4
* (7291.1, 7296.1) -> 15.2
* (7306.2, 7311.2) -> 15.6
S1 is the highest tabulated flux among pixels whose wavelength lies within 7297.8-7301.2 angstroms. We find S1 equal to 16.6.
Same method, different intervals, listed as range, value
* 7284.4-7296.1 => 16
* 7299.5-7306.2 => 16.9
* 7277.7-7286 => 16.5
